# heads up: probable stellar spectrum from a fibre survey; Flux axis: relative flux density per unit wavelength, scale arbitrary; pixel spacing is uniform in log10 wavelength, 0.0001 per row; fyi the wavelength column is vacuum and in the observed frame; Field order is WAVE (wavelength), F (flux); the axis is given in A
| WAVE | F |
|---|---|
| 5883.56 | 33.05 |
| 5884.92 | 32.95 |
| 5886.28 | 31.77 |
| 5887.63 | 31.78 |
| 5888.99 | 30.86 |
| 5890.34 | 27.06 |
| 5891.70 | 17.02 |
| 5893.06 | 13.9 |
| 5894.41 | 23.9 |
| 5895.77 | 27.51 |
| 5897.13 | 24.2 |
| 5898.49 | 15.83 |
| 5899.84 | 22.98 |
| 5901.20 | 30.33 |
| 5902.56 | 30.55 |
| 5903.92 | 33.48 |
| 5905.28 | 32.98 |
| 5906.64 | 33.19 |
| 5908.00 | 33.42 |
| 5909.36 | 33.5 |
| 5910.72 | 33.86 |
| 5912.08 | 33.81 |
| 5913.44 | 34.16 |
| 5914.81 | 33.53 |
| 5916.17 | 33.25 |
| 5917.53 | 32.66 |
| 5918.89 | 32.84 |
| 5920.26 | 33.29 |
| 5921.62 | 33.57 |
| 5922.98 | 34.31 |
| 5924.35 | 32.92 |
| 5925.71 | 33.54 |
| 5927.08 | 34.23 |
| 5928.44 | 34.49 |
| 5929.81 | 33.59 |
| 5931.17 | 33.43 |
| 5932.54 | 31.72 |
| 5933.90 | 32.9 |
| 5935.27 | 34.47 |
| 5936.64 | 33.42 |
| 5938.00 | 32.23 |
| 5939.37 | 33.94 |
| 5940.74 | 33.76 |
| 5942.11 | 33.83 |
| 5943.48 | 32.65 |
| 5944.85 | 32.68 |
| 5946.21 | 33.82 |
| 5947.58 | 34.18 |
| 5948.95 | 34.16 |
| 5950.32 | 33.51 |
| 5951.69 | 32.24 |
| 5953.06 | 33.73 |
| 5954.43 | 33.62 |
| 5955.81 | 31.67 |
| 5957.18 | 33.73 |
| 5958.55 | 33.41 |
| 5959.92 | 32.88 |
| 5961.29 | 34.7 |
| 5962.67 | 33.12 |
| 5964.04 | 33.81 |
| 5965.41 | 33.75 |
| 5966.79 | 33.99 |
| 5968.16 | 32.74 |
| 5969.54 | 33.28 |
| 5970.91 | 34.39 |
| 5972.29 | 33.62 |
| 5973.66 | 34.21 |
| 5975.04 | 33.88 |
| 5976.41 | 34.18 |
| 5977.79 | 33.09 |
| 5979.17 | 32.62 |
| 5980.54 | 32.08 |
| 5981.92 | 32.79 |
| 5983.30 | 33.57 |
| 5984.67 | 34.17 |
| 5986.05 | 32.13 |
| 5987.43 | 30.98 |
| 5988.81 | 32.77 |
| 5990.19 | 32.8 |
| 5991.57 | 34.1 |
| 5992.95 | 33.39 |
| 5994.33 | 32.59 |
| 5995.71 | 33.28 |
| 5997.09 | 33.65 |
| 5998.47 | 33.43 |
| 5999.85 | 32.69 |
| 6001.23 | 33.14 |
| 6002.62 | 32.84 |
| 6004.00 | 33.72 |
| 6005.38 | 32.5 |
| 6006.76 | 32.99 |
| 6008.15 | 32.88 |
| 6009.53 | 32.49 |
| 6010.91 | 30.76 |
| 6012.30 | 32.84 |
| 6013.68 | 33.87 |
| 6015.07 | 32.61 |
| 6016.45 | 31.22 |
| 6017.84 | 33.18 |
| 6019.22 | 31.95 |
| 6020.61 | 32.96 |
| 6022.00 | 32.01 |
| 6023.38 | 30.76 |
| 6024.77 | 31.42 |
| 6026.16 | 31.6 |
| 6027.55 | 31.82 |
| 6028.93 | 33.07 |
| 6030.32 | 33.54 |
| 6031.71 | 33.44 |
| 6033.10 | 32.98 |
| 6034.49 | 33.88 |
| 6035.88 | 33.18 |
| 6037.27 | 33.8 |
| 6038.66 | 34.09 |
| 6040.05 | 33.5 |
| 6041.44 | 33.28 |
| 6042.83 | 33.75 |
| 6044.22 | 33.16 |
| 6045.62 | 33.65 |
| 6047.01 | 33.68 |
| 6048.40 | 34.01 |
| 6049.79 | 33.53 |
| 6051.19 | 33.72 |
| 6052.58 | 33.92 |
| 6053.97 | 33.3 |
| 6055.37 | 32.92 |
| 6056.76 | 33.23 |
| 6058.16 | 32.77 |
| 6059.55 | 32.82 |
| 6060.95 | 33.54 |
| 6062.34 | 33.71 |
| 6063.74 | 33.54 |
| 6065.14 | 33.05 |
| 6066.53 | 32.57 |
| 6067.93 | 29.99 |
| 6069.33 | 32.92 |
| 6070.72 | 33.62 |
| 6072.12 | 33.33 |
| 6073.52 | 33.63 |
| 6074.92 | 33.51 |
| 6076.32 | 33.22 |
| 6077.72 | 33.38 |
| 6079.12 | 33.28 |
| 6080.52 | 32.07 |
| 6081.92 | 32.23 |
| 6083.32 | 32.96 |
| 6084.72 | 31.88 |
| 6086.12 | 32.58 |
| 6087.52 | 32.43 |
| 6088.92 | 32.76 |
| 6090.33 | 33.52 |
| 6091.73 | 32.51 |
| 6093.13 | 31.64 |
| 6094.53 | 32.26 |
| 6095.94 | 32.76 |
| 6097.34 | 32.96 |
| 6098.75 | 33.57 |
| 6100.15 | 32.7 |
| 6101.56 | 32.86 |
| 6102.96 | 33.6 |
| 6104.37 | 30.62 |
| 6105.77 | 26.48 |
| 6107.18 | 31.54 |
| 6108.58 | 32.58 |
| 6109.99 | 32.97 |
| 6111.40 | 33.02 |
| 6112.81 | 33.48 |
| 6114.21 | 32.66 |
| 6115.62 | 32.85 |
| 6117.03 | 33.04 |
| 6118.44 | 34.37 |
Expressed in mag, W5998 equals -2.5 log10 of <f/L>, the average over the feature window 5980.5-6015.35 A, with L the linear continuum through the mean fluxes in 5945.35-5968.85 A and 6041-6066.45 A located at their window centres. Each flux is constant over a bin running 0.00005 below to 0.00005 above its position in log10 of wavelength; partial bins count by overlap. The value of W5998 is 0.018 mag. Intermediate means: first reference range 33.5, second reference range 33.4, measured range 32.9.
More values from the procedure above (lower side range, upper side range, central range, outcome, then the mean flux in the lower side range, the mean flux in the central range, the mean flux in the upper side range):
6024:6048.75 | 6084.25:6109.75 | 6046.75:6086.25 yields -0.01 mag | 33.2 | 33.1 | 32.2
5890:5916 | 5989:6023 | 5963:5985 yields -0.07 mag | 28.3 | 33.5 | 32.8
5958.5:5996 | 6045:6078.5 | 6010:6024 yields 0.03 mag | 33.3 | 32.2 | 33.2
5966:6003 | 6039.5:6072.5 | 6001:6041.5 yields 0.02 mag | 33.2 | 32.7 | 33.2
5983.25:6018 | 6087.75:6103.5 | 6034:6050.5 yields -0.03 mag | 32.9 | 33.6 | 32.8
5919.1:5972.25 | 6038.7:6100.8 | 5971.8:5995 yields 0.01 mag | 33.5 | 33.1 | 33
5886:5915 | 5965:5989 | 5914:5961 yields -0.09 mag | 28.5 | 33.4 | 33.2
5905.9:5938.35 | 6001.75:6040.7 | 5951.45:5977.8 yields -0.01 mag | 33.4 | 33.5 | 32.7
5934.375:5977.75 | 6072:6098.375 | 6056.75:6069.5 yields 0.00 mag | 33.5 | 32.8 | 32.8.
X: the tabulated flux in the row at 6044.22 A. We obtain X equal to 33.16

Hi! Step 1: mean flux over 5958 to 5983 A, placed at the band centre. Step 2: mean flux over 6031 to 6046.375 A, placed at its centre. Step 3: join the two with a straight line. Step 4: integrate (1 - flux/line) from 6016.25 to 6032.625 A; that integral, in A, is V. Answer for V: 0.6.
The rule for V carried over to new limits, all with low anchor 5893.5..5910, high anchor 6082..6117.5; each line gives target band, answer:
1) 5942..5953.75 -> -1.7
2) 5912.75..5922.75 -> -1.7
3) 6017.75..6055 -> -2.4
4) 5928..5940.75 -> -1.9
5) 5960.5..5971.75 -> -1.6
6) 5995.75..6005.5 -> -0.9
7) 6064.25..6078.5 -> -0.5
